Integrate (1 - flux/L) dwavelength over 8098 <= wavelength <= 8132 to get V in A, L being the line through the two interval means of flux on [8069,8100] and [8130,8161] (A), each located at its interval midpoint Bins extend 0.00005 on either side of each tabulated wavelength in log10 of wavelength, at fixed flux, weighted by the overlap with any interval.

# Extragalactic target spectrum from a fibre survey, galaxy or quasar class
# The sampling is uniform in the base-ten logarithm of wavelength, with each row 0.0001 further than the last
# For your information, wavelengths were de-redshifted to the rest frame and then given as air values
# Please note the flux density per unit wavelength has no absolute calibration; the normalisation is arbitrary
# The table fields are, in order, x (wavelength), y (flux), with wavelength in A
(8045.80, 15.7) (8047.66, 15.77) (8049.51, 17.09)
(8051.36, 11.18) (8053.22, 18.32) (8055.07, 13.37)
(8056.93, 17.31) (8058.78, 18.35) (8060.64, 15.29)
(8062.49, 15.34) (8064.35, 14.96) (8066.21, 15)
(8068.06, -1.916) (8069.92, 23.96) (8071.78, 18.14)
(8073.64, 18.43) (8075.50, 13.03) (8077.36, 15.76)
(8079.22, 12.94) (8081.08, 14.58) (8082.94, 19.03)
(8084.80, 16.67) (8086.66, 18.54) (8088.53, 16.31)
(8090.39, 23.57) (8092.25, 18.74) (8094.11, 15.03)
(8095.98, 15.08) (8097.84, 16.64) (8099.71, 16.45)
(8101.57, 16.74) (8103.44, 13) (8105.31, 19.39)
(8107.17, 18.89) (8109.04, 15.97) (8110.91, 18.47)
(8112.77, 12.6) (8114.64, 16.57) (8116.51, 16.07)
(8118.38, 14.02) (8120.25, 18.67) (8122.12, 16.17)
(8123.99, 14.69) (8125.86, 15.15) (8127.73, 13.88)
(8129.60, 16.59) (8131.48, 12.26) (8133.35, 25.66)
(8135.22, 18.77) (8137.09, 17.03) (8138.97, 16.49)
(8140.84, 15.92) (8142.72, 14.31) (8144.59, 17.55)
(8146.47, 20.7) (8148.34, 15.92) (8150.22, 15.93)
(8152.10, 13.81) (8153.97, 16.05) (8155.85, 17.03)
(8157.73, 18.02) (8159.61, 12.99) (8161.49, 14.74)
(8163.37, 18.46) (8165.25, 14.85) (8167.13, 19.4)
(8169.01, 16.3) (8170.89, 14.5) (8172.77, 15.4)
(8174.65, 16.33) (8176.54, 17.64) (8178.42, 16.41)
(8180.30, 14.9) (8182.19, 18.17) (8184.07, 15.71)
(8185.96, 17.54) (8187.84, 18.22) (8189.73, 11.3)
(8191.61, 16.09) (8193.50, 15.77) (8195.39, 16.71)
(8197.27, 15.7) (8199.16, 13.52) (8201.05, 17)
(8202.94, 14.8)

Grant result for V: 2.1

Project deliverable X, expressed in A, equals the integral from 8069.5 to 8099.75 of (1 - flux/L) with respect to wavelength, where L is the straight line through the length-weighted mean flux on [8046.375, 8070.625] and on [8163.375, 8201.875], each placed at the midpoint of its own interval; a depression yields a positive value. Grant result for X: -4.04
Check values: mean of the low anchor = 14.9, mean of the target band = 17.1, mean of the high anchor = 16.1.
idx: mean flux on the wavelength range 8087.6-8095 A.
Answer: 18.5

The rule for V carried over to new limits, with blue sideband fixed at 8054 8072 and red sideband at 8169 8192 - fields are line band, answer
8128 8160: -2.2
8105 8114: -0.9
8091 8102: -1.0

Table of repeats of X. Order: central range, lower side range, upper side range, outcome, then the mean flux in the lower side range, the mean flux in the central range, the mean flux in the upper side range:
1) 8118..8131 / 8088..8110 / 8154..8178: 1.0 A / 17.2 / 15.5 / 16.3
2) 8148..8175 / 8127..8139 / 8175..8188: 1.7 A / 17.3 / 16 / 16.8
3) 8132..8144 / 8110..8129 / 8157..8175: -1.5 A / 15.6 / 17.8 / 16.1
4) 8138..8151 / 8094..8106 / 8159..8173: -0.6 A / 16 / 16.7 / 15.9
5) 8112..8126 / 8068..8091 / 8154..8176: 0.8 A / 16.7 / 15.5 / 16.2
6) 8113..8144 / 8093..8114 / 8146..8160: -0.1 A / 16.2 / 16.3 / 16.3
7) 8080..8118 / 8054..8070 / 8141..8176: -4.8 A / 14.2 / 16.9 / 16.2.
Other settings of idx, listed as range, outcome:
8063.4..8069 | 9.39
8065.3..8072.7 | 13.8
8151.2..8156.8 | 15.7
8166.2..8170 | 17.8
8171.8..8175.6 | 15.8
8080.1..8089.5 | 17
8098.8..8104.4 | 15.4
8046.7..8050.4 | 16.4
